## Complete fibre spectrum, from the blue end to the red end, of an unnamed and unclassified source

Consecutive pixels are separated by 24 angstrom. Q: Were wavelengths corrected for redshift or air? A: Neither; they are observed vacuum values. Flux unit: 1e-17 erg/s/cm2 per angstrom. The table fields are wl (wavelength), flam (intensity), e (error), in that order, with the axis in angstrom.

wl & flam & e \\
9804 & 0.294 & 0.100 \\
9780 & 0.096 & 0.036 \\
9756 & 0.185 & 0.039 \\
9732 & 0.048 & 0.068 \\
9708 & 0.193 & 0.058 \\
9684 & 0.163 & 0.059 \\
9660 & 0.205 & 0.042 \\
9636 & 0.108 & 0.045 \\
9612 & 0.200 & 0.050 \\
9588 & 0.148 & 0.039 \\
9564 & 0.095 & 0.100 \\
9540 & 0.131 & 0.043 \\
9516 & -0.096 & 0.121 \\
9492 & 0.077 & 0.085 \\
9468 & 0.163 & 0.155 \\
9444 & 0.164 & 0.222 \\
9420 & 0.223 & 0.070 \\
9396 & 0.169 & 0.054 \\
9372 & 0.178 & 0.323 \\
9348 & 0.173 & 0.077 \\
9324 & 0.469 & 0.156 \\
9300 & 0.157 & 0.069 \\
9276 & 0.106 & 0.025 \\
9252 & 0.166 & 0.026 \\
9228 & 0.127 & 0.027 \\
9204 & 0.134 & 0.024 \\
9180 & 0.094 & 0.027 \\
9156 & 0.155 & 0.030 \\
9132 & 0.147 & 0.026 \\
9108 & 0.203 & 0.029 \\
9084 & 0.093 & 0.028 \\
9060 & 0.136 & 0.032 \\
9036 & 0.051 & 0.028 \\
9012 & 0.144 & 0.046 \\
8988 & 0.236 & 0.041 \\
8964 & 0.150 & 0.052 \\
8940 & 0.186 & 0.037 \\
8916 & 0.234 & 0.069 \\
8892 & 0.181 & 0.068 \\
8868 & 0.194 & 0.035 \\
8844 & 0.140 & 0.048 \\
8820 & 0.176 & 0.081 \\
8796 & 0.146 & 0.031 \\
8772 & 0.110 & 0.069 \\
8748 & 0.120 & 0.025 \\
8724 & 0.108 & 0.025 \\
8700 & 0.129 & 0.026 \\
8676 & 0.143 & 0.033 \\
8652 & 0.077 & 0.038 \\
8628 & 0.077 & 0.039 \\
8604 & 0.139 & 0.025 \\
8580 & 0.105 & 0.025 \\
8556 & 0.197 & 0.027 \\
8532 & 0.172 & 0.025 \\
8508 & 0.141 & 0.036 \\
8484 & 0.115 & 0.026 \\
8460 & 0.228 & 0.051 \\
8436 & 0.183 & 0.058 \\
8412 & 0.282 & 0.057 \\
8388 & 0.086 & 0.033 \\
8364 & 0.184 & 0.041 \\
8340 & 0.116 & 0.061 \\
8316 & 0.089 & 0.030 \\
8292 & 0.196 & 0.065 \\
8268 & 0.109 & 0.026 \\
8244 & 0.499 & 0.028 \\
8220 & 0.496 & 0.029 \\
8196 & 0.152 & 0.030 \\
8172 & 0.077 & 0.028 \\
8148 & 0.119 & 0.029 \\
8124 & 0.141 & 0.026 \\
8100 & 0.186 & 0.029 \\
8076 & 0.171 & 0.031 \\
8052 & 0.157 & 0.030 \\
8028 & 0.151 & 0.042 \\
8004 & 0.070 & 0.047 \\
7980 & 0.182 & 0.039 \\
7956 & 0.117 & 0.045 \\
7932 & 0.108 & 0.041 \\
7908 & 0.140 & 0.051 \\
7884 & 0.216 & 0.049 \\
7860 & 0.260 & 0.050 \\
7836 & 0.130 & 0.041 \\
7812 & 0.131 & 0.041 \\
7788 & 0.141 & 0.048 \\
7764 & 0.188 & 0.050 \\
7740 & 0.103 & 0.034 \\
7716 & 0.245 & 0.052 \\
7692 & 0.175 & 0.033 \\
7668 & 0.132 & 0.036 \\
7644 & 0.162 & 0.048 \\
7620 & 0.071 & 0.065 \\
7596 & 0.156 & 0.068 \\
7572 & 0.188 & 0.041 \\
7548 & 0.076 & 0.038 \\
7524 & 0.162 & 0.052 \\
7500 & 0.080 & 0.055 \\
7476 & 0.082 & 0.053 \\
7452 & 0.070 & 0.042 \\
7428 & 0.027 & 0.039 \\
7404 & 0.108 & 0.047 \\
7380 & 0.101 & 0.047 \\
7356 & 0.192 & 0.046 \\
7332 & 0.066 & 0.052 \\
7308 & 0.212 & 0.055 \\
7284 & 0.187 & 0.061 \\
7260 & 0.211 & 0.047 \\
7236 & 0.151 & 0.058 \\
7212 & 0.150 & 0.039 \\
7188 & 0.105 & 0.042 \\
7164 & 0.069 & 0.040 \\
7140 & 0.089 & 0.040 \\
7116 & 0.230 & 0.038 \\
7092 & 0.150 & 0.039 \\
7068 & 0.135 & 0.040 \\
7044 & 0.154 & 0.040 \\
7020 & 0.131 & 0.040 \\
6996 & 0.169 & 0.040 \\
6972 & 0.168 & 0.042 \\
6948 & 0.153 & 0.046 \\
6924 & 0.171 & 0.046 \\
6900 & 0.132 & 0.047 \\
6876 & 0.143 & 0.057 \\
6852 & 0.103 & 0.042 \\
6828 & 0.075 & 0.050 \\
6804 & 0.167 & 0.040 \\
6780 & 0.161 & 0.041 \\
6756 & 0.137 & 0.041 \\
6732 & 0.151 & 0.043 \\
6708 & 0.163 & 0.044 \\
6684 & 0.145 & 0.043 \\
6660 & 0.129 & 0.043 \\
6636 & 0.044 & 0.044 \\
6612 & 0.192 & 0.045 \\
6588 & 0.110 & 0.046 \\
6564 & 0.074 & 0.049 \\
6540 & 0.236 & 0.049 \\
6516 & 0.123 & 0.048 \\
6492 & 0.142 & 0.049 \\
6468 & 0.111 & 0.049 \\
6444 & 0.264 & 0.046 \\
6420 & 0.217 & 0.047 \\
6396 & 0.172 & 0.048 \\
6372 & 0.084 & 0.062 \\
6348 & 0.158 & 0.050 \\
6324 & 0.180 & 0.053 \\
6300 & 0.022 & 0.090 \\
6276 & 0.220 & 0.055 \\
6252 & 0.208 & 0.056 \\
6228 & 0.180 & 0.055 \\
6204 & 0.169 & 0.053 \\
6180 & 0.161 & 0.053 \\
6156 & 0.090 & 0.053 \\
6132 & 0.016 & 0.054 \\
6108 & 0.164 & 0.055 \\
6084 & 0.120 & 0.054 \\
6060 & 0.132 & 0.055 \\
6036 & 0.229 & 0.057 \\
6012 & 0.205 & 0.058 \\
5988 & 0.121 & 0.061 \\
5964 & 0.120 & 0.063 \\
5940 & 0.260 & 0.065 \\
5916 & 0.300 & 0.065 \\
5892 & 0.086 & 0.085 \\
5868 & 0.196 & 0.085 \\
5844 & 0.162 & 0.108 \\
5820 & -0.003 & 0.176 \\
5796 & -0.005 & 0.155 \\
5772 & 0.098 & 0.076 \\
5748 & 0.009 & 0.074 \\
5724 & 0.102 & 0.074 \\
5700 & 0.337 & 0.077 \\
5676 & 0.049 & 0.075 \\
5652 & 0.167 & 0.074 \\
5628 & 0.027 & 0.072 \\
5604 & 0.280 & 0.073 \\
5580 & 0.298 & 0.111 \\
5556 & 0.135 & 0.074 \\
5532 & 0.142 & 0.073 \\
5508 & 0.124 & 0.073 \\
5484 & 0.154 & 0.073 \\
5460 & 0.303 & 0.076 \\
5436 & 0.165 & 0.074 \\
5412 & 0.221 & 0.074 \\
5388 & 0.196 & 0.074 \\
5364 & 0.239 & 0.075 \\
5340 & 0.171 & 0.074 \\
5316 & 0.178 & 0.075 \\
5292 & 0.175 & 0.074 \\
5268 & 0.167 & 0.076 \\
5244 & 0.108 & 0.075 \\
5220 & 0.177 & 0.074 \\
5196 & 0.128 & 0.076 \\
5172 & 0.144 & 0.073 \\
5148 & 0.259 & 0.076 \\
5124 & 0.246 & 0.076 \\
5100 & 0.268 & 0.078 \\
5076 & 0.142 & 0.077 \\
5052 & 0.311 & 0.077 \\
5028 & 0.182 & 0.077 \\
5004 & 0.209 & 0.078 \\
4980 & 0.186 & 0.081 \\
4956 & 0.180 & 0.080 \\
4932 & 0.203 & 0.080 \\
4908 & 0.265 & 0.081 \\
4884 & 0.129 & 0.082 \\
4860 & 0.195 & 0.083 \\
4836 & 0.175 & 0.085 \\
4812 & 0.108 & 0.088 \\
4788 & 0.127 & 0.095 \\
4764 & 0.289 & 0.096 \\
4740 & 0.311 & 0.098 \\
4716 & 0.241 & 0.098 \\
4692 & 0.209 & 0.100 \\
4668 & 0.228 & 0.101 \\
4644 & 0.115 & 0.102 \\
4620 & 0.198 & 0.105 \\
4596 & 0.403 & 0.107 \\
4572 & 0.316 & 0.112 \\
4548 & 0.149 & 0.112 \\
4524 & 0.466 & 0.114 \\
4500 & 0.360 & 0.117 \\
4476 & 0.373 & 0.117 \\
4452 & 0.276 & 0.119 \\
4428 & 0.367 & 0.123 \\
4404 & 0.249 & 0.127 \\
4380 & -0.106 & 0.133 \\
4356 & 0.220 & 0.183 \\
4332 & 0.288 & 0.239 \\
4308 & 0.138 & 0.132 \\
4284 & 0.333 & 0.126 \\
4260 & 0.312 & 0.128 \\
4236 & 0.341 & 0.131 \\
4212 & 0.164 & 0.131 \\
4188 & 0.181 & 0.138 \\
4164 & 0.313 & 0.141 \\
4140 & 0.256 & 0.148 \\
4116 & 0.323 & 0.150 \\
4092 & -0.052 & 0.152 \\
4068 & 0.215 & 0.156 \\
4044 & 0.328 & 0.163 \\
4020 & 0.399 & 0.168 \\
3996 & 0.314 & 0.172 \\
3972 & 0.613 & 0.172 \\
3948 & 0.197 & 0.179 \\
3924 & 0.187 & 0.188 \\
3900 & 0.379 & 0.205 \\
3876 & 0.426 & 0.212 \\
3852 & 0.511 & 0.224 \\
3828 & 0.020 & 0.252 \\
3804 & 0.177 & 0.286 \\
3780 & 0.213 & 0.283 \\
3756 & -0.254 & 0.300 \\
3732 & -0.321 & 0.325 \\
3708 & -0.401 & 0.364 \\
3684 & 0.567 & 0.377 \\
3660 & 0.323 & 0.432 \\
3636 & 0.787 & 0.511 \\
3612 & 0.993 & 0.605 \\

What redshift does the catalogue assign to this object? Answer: 1.21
